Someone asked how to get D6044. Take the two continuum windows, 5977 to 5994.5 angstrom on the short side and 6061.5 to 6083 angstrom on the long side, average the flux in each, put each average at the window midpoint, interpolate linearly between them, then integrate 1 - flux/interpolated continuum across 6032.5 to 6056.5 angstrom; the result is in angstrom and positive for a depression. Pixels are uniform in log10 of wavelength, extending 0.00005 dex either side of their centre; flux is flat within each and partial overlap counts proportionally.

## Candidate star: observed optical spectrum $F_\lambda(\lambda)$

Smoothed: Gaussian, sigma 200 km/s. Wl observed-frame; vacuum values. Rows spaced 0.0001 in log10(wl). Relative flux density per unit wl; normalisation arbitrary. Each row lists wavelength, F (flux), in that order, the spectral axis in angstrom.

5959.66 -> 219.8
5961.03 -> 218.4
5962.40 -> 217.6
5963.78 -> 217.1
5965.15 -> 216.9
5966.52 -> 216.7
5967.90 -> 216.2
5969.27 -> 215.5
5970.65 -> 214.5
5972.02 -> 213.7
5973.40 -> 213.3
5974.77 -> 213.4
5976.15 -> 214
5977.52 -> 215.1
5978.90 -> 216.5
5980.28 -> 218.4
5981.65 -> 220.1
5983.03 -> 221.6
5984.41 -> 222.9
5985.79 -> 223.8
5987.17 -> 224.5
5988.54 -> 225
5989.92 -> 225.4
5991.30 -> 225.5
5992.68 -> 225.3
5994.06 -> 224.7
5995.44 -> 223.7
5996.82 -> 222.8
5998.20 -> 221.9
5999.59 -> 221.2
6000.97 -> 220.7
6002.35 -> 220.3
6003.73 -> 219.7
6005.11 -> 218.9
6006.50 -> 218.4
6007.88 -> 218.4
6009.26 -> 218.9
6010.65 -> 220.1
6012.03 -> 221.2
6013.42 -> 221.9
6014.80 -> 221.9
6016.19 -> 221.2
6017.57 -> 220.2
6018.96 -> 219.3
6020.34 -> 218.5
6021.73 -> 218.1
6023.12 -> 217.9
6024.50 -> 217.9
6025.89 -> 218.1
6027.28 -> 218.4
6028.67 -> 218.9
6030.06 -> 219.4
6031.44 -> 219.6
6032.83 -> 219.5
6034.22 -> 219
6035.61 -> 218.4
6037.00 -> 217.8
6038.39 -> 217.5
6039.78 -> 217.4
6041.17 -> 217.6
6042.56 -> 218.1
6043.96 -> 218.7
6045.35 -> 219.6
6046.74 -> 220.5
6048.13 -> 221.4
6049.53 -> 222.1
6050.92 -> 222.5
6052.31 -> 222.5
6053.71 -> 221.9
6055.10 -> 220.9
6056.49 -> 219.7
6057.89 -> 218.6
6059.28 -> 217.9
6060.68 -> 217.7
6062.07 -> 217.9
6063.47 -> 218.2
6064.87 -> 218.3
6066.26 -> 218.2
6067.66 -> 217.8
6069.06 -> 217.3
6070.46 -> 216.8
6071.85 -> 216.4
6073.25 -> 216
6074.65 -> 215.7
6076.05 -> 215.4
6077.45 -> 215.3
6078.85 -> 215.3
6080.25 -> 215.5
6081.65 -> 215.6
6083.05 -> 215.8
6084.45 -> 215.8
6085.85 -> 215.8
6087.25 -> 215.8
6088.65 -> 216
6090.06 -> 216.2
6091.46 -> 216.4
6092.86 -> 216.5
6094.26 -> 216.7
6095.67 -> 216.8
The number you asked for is -0.1 angstrom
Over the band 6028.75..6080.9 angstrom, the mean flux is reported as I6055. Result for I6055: 218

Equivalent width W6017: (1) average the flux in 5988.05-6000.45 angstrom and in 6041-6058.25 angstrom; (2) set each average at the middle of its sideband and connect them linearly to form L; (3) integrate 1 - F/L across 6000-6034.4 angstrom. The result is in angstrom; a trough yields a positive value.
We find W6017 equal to 0.4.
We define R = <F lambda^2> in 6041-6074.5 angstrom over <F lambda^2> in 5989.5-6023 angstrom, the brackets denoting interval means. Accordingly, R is 1.01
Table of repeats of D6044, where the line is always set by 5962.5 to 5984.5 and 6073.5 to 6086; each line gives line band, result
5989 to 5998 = -0.3 angstrom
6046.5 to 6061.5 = -0.3 angstrom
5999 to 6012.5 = -0.2 angstrom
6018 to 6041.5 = -0.3 angstrom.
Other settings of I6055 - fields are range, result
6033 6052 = 219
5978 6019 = 221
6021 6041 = 218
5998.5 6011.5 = 220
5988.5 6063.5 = 220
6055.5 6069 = 218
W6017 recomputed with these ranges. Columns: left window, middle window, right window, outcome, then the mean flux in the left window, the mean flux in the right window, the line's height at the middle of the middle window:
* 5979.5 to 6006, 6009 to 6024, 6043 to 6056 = 0.1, 222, 221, 222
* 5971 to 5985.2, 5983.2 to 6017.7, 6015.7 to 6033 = -0.6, 217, 219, 218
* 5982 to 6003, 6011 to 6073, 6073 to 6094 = 0.0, 223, 216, 219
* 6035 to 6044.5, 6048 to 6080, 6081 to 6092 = -0.2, 218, 216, 217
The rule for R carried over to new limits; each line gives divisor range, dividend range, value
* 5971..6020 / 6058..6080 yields 1.01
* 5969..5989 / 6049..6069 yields 1.03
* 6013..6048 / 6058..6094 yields 1.00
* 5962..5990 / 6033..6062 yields 1.03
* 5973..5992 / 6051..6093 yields 1.02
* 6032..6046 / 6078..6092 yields 1.00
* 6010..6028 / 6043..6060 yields 1.01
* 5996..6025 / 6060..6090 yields 1.01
